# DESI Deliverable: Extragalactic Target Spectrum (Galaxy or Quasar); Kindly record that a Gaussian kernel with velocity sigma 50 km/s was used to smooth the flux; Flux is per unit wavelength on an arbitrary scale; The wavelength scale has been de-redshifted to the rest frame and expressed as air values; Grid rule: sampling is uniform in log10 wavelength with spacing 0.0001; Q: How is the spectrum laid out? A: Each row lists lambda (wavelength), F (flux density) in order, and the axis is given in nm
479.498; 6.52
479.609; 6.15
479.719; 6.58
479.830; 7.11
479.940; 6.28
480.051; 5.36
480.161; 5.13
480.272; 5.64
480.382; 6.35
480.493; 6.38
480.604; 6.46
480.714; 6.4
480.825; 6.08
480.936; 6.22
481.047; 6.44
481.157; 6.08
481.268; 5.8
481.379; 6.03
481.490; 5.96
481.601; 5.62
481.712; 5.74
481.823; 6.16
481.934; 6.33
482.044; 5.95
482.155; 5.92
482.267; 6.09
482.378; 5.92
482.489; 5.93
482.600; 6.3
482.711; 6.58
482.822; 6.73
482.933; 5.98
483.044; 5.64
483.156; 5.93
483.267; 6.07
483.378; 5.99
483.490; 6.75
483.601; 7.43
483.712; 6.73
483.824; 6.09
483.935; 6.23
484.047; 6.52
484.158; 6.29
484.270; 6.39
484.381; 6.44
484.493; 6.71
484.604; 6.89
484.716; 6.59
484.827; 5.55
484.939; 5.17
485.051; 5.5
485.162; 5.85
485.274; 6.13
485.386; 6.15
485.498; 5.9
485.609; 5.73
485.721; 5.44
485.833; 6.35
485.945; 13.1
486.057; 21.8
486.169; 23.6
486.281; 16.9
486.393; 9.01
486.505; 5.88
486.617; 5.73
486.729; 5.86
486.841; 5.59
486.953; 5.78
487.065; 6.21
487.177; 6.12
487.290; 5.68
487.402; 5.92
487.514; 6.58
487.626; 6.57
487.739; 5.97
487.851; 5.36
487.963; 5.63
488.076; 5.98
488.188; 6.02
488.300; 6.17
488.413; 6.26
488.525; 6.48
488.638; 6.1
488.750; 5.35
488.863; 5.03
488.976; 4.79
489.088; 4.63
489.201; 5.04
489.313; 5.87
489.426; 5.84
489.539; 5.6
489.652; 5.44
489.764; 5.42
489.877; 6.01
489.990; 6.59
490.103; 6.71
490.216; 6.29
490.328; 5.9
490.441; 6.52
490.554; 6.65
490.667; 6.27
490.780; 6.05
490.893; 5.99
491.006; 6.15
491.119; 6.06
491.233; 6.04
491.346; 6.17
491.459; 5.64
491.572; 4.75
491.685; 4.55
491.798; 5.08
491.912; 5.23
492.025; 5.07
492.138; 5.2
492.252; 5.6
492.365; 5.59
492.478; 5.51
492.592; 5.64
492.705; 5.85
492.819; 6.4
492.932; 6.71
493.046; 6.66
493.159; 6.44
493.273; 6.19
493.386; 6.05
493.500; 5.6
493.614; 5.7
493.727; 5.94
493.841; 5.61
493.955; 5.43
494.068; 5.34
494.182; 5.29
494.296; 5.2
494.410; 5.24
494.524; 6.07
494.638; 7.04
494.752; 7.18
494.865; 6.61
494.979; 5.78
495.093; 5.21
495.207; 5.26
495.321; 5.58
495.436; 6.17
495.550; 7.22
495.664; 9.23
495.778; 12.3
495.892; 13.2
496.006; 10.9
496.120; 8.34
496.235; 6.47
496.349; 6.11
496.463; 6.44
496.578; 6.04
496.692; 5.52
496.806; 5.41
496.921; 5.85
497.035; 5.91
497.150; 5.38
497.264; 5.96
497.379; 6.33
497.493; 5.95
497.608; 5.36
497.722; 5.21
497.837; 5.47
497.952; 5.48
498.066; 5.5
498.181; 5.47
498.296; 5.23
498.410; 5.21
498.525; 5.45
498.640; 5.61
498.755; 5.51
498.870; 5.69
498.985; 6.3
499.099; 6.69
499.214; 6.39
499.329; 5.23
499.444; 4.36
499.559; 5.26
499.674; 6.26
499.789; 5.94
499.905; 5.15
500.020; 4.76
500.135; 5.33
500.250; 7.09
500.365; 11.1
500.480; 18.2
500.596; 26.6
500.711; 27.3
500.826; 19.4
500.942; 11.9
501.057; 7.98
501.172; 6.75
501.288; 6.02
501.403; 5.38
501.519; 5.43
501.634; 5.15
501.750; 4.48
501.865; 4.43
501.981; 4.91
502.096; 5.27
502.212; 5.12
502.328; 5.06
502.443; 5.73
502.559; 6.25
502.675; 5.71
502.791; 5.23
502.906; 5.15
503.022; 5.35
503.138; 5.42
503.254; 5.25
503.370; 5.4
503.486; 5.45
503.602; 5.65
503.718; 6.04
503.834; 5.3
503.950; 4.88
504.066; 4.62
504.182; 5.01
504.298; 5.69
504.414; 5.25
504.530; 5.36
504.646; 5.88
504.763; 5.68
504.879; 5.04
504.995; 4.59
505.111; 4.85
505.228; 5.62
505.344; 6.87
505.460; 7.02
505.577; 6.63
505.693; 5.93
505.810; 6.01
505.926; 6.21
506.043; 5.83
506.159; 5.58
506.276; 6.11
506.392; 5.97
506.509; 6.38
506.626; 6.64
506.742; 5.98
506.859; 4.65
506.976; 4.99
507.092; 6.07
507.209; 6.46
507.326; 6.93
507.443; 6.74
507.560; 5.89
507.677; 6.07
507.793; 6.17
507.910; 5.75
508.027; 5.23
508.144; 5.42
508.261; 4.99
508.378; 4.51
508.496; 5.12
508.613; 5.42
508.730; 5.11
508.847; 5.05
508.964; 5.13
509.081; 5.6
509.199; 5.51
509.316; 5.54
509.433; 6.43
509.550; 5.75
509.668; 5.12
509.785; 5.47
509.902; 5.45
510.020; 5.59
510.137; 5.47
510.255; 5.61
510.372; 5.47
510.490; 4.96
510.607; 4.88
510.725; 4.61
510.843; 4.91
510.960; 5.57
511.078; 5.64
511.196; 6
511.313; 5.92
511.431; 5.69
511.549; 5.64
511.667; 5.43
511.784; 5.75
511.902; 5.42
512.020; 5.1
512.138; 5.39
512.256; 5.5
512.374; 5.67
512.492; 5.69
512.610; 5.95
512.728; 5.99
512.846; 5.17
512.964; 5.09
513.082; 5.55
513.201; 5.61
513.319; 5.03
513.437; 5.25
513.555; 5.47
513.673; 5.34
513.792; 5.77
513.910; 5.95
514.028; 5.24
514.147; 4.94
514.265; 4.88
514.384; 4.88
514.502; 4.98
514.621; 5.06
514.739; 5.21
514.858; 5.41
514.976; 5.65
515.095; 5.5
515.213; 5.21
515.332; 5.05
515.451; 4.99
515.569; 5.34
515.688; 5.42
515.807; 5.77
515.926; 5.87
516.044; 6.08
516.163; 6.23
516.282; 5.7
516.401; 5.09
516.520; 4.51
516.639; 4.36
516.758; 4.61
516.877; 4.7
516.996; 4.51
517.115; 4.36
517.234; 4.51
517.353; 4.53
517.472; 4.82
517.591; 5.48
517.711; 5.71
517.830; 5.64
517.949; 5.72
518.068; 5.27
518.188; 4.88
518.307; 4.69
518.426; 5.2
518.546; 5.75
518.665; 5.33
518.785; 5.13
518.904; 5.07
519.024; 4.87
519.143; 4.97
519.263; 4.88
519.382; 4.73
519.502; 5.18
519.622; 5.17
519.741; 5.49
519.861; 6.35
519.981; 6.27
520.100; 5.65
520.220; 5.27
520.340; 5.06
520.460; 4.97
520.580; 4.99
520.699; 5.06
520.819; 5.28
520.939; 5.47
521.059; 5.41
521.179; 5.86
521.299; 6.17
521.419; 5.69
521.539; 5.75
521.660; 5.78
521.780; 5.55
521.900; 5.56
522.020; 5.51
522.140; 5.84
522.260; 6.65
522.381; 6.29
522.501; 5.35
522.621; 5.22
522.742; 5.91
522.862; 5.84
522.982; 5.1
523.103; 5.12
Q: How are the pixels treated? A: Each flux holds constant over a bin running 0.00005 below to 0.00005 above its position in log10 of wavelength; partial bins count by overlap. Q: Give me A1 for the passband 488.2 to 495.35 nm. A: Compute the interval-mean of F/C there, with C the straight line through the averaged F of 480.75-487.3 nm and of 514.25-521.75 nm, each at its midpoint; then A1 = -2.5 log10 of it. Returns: 0.14 mag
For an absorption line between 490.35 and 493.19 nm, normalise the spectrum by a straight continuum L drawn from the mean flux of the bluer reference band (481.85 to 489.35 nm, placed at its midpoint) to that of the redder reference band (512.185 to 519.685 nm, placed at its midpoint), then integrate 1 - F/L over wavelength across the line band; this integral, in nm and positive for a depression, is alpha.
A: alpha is 0.29 nm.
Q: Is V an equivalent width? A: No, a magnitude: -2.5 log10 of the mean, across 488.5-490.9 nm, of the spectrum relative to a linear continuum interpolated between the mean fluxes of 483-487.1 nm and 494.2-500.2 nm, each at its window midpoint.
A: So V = 0.21 mag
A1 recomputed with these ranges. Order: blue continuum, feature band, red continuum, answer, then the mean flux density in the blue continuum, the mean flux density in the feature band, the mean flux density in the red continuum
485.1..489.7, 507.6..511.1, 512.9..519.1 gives 0.06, 7.15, 5.39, 5.21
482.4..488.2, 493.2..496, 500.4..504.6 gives 0.11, 7.14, 6.68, 7.57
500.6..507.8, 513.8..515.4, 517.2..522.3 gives 0.10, 6.51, 5.24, 5.38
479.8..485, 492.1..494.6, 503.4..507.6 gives 0.03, 6.17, 5.8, 5.77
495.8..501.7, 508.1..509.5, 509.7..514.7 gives 0.12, 7.65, 5.32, 5.4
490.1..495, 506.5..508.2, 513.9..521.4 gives -0.08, 5.88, 5.95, 5.24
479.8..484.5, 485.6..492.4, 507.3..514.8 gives -0.12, 6.18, 6.71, 5.46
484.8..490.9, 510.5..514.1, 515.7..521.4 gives 0.02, 6.88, 5.47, 5.25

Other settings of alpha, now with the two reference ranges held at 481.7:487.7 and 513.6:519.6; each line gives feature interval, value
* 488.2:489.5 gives 0.24 nm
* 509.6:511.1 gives 0.08 nm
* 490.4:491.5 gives 0.10 nm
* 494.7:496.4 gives -0.33 nm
